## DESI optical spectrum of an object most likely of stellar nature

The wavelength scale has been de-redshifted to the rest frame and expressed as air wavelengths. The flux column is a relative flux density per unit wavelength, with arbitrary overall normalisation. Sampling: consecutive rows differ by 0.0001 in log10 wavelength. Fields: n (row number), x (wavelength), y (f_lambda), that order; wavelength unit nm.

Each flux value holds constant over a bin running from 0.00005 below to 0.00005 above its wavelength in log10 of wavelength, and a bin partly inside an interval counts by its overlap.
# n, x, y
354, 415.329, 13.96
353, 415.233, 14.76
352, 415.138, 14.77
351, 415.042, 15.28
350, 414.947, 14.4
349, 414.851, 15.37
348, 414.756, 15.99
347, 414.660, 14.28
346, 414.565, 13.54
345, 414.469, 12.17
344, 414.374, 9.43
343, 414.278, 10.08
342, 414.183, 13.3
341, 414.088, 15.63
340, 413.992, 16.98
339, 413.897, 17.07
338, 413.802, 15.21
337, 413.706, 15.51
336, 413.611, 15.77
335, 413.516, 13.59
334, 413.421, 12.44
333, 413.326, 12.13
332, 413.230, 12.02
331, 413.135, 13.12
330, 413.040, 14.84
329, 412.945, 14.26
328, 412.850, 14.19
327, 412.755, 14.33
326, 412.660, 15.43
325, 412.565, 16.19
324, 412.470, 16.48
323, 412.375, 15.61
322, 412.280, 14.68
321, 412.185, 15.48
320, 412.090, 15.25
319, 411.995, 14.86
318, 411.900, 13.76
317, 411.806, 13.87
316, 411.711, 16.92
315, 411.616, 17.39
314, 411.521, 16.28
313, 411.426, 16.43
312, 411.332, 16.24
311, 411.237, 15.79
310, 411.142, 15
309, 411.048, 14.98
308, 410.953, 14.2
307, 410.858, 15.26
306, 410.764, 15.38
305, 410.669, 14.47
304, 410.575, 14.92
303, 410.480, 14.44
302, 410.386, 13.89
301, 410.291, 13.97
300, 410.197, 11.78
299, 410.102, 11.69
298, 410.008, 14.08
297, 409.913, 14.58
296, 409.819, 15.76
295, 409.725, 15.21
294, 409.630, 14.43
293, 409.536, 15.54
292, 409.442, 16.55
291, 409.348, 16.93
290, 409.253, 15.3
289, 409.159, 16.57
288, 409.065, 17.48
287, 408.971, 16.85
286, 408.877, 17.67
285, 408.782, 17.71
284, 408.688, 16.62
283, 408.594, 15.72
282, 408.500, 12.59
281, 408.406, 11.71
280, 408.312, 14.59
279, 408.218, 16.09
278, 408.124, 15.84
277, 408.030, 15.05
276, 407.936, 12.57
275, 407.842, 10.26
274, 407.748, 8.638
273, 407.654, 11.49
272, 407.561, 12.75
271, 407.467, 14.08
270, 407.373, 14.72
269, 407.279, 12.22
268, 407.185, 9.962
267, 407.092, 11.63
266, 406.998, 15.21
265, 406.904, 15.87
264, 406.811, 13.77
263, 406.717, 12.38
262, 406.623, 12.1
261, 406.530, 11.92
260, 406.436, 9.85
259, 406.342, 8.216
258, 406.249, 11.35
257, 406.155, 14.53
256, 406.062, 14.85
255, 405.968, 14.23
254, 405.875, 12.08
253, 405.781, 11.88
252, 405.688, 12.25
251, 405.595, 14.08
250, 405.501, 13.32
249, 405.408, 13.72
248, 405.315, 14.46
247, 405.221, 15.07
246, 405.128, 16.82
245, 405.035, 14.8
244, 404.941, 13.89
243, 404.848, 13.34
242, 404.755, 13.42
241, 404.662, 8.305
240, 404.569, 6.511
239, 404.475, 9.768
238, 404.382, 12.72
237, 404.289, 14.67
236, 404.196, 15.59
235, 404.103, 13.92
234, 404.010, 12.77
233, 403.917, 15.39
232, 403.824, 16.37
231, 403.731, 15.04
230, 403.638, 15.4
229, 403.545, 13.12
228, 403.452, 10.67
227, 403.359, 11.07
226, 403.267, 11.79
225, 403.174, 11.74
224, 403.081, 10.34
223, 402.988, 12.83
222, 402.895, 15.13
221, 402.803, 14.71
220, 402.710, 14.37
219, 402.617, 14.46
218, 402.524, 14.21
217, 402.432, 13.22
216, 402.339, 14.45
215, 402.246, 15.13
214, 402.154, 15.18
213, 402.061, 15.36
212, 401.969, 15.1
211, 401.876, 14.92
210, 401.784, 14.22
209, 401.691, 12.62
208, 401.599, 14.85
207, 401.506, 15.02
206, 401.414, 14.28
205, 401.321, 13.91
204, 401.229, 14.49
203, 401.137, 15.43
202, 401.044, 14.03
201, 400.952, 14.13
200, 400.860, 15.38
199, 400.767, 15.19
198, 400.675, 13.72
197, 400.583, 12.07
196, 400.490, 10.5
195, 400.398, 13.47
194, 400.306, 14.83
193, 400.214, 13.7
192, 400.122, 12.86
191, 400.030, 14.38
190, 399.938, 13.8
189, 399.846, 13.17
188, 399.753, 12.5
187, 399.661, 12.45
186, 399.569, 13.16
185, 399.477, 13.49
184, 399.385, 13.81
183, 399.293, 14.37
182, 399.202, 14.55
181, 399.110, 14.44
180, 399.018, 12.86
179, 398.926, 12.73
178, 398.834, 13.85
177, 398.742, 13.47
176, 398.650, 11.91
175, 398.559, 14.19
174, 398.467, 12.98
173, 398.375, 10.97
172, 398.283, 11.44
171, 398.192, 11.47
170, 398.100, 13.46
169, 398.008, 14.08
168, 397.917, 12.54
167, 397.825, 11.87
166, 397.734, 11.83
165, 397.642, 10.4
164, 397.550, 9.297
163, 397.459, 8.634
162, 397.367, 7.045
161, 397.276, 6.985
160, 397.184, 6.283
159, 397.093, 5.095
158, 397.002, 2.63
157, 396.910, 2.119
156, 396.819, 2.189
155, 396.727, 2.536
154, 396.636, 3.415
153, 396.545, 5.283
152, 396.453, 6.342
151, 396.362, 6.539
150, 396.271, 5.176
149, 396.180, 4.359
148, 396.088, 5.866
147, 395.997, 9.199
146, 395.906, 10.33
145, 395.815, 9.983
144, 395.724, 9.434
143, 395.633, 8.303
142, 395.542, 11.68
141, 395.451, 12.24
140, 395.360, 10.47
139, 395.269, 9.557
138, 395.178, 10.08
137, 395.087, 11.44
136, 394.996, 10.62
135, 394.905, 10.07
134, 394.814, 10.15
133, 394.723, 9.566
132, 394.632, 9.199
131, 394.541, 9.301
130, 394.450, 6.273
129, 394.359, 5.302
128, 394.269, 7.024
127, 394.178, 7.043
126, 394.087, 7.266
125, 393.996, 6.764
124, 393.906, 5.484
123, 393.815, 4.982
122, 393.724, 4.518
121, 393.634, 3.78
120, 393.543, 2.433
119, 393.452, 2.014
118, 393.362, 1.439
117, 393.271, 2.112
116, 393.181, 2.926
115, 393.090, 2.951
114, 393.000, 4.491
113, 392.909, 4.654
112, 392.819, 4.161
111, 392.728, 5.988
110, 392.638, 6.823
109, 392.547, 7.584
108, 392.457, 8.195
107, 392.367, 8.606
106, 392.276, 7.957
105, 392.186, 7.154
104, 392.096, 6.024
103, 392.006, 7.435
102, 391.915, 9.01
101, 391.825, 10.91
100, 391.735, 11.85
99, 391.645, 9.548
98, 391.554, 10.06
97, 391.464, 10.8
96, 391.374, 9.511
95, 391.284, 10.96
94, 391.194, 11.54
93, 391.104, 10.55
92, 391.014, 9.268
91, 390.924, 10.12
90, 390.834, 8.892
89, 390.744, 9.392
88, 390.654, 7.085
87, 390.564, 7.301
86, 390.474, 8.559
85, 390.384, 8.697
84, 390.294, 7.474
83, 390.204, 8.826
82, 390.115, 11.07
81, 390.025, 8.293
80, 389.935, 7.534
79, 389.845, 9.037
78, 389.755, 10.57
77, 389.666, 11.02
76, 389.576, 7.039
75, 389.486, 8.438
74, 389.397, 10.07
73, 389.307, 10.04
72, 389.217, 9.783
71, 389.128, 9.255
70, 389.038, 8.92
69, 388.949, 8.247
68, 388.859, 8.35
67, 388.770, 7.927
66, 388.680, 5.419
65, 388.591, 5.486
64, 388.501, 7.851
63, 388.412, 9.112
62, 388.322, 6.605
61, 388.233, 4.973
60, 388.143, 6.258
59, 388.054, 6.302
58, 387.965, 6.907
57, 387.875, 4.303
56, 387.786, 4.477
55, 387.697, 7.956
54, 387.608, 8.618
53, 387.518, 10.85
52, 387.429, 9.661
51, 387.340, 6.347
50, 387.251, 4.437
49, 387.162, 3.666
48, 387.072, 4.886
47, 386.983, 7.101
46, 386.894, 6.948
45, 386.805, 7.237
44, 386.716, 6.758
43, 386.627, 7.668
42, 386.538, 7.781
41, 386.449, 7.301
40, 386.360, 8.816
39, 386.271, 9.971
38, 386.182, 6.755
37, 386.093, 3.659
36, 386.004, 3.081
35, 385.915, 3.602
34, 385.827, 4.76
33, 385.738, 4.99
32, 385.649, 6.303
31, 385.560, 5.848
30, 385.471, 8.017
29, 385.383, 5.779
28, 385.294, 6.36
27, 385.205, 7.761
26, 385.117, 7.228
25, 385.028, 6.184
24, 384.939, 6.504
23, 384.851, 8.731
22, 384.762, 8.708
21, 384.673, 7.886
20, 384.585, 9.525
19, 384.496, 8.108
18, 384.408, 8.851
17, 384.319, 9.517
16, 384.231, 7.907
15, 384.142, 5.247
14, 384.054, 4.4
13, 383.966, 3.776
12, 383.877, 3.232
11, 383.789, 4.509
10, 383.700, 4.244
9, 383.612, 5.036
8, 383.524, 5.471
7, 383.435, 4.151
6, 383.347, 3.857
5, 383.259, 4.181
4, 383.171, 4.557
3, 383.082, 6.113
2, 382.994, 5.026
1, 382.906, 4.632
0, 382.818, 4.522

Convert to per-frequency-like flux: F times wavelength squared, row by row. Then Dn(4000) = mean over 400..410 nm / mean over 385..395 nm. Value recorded 2.03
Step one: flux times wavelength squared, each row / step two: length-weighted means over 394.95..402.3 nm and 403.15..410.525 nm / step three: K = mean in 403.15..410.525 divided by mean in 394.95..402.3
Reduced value 1.25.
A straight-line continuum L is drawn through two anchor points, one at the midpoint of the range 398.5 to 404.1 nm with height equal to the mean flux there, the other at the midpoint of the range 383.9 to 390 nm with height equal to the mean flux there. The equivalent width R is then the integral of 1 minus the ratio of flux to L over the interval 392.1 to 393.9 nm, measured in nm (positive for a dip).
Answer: 0.904 nm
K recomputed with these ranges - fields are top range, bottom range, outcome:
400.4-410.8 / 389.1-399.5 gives 1.70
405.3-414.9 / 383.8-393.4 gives 2.14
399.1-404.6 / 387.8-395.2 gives 1.88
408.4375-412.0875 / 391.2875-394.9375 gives 2.44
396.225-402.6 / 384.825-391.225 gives 1.66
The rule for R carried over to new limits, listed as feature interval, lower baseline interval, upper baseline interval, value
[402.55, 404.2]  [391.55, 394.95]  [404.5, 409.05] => -0.28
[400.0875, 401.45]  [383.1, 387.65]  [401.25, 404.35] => -0.08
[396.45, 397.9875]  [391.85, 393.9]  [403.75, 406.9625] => 0.24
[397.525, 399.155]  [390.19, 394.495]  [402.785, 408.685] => -0.45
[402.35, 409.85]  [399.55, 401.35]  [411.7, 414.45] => 0.19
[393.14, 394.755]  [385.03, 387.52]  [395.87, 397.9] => 0.29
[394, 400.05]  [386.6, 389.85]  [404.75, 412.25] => 0.44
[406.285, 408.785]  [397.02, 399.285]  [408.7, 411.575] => 0.25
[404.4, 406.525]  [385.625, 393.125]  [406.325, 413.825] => 0.05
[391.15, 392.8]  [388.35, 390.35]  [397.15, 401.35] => 0.14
